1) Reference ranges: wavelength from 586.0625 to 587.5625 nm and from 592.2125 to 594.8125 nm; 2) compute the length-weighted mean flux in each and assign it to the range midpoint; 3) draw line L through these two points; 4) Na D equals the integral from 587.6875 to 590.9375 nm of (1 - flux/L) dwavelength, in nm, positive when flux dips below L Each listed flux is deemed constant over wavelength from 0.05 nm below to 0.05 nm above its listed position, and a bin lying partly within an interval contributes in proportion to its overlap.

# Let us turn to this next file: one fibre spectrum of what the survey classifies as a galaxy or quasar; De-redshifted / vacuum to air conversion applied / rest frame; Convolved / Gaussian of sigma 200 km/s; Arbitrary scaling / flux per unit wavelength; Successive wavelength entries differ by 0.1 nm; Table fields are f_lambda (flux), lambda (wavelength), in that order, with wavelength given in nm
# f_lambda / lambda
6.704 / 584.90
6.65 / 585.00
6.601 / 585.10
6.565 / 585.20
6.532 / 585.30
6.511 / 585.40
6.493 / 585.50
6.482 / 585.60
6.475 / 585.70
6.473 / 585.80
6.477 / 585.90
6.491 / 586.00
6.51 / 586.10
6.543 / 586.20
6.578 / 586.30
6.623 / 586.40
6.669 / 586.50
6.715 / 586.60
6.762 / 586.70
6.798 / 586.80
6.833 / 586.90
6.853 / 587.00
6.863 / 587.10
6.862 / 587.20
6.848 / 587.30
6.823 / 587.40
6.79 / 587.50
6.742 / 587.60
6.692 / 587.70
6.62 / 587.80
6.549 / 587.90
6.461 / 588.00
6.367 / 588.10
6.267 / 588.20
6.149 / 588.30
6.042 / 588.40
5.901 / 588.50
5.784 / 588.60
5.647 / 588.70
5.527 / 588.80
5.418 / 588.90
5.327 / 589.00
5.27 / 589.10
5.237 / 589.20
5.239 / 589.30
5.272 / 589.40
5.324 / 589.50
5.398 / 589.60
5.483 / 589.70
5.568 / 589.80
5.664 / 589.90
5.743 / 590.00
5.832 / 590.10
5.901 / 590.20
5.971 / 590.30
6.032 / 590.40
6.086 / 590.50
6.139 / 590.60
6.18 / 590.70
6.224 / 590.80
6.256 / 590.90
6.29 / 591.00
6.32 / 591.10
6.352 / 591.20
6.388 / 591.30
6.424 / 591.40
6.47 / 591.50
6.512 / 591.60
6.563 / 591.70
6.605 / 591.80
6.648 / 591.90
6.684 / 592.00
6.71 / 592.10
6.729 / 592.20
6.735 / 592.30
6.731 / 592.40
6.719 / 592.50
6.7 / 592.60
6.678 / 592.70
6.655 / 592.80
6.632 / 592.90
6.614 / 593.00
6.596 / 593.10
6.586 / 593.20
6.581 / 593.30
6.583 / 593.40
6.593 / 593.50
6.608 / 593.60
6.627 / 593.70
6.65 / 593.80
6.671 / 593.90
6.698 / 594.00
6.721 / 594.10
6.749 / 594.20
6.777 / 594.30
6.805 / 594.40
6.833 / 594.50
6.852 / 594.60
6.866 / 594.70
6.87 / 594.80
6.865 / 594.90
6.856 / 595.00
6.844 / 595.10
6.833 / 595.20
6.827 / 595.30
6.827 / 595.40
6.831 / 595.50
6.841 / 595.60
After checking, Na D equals 0.42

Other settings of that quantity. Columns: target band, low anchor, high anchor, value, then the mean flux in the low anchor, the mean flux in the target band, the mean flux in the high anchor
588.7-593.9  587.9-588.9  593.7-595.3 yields 0.16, 6.01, 6.2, 6.79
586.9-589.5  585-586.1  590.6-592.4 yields 0.14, 6.52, 6.14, 6.47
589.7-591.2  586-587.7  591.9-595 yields 0.16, 6.73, 6.01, 6.71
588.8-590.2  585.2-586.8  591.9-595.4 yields 0.25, 6.56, 5.46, 6.72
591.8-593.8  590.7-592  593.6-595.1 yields -0.02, 6.42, 6.65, 6.77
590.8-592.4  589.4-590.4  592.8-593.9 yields -0.10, 5.65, 6.51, 6.61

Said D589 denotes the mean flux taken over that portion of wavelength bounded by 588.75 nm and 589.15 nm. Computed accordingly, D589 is 5.39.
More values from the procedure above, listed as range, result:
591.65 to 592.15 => 6.64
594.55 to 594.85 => 6.86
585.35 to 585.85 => 6.49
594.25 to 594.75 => 6.83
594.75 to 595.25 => 6.85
